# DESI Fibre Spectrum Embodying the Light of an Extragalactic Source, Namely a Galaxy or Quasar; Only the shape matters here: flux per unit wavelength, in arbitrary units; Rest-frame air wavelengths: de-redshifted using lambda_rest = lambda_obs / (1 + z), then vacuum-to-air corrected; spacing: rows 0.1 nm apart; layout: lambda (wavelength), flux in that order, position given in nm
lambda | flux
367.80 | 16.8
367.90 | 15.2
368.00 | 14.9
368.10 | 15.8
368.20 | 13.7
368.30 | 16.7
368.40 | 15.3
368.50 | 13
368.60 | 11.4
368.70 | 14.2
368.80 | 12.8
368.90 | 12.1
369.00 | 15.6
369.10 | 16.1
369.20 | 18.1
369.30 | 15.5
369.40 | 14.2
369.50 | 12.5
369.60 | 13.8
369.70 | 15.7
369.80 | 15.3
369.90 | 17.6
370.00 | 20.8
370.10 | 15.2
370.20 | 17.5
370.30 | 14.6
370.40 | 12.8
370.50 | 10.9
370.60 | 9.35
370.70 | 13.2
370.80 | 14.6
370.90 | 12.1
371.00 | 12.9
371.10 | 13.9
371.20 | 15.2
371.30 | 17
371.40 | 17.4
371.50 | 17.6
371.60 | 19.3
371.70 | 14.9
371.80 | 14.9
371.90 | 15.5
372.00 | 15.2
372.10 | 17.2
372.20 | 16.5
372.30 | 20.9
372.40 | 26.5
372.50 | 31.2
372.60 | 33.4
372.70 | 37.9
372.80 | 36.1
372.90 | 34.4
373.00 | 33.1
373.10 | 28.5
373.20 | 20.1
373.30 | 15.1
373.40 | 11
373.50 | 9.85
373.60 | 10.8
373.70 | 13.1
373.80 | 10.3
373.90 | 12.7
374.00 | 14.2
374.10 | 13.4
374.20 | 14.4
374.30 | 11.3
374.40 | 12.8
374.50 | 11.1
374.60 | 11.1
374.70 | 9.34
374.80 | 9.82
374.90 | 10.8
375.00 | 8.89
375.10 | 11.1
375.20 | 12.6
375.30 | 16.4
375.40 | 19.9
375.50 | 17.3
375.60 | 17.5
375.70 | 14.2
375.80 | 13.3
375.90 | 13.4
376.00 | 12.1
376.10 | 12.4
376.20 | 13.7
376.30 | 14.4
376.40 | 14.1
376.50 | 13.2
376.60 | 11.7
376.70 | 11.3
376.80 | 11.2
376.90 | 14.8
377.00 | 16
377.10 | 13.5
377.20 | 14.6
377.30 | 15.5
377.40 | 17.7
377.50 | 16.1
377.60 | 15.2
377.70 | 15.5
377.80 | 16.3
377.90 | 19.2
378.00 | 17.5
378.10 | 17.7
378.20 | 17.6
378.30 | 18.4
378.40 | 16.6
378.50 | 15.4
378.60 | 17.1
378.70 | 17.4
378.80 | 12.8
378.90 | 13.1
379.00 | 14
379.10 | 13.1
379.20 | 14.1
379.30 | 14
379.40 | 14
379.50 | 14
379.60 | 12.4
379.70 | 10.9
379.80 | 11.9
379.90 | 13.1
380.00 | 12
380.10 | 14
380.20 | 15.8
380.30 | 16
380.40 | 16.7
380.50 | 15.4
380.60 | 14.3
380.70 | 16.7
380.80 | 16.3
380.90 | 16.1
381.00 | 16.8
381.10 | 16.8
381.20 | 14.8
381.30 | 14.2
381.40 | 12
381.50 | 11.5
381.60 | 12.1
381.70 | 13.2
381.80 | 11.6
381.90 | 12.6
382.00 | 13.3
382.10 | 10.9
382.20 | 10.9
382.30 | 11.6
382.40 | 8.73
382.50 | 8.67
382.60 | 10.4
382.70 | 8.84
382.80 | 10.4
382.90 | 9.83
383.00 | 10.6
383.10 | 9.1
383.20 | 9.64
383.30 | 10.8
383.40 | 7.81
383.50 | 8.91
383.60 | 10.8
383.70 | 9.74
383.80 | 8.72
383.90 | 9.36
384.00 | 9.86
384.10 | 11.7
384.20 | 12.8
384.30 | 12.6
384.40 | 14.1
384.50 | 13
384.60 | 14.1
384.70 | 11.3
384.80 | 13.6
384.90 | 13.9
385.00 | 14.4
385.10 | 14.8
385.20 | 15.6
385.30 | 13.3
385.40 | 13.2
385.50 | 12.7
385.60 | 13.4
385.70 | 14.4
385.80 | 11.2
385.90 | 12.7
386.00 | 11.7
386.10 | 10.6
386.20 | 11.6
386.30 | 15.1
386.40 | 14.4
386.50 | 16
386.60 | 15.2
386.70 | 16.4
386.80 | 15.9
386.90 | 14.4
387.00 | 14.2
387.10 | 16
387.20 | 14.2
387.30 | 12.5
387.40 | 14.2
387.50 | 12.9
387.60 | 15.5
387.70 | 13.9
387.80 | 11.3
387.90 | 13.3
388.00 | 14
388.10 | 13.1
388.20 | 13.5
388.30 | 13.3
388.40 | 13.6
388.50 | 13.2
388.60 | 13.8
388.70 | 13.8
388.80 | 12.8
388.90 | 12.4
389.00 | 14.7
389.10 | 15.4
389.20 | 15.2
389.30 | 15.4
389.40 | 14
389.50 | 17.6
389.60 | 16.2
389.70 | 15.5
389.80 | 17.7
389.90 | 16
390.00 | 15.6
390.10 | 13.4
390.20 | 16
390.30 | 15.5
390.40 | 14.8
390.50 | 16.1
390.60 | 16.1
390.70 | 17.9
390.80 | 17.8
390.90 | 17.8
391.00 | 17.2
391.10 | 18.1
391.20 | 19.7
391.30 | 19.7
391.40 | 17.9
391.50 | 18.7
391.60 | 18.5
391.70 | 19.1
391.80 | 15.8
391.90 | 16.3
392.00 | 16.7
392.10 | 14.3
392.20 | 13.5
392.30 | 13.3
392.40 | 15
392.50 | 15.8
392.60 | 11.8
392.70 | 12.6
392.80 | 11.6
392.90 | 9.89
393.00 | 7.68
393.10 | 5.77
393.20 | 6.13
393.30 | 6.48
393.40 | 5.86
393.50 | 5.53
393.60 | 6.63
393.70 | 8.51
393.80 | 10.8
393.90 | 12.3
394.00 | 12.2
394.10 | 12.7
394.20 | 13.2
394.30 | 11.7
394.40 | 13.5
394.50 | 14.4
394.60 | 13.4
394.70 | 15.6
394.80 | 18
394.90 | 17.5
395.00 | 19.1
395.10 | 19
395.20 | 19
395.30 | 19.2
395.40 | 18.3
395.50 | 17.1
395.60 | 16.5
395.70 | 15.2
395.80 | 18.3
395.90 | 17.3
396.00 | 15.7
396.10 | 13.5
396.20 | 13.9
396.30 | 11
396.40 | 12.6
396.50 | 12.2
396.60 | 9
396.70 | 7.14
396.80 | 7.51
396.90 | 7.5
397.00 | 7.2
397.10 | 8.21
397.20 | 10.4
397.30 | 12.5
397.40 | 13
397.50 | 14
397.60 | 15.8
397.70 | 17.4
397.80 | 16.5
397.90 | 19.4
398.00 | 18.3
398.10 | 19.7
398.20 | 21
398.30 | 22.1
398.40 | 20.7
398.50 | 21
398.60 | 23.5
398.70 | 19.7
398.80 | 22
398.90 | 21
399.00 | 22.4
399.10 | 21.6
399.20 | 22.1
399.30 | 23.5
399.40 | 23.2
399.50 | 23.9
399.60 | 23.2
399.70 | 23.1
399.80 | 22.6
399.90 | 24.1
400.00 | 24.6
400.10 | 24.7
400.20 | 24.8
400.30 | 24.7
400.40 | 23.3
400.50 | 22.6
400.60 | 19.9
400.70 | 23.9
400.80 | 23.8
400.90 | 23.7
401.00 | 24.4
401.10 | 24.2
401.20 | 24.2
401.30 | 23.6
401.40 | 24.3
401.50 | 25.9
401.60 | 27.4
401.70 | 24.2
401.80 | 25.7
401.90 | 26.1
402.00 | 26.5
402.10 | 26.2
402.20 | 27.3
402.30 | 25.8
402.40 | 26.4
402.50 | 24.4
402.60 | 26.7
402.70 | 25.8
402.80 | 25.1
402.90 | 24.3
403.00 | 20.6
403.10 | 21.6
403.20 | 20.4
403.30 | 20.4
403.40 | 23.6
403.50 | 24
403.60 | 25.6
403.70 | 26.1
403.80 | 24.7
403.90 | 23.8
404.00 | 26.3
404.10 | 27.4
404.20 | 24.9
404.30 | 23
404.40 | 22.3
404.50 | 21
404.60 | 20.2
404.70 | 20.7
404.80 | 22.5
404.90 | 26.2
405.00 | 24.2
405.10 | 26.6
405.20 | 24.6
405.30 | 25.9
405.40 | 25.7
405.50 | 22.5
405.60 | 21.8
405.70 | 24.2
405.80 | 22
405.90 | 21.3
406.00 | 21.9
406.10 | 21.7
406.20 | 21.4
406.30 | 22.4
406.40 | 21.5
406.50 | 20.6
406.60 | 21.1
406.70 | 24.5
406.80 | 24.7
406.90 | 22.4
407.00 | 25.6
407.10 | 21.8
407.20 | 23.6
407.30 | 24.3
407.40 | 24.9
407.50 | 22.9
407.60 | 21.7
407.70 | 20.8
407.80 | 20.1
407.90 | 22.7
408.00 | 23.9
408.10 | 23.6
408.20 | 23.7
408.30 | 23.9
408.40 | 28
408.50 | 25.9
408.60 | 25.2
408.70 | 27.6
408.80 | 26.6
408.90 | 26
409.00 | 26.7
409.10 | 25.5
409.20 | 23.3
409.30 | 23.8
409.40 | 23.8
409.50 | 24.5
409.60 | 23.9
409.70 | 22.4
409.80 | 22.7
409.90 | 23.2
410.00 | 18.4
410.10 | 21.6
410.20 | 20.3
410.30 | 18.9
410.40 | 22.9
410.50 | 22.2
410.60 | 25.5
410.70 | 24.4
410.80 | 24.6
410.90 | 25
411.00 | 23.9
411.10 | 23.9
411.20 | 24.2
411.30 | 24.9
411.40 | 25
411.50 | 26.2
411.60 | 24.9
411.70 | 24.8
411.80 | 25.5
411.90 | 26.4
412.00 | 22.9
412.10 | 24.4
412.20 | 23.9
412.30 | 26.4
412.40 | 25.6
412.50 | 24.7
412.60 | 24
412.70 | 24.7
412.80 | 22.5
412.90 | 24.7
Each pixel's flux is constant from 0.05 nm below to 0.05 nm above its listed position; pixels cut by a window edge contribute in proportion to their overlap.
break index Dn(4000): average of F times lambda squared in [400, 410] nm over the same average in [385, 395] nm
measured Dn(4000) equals 1.8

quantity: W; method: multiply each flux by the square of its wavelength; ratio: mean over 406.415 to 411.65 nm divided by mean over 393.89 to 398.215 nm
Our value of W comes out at 1.75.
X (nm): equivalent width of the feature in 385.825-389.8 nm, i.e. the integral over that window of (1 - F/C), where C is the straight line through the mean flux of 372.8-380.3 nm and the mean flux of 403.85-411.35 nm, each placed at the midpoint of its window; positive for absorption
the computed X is 0.86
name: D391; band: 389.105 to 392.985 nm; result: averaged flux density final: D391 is 15.8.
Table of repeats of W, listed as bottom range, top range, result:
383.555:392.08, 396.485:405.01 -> 1.59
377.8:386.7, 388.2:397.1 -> 1.12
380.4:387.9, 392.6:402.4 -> 1.48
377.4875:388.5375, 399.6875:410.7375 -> 1.99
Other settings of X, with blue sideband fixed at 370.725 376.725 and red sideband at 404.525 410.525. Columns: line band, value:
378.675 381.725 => 0.62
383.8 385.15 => 0.44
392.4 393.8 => 0.77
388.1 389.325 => 0.35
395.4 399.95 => 0.91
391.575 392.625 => 0.24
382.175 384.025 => 0.87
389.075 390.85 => 0.34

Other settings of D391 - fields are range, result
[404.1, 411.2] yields 23.4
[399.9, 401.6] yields 24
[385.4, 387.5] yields 13.8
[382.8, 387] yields 12.4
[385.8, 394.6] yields 13.9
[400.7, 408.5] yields 23.8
